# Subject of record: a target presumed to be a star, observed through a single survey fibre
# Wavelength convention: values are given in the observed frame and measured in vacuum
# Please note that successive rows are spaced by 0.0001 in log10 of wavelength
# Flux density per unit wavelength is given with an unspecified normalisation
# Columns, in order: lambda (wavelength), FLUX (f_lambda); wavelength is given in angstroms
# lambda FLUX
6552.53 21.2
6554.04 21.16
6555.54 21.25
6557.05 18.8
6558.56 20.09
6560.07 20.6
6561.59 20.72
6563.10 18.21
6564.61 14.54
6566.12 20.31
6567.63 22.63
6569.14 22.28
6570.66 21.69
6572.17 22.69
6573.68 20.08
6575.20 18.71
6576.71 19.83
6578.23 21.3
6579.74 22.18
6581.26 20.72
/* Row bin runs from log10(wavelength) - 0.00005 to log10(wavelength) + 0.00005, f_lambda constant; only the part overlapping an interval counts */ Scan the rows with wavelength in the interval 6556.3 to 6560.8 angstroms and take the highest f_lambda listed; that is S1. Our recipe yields 20.6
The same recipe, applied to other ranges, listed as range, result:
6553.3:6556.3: 21.25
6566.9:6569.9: 22.63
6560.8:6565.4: 20.72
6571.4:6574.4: 22.69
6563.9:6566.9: 20.31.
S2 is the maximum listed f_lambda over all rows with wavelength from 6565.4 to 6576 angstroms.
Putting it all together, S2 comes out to 22.69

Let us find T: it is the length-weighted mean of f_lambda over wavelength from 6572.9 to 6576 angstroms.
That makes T 19.4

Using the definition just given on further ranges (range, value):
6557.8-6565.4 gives 18.8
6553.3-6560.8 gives 20.4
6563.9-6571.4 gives 20.3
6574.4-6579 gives 19.9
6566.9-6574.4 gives 21.9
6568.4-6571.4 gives 21.9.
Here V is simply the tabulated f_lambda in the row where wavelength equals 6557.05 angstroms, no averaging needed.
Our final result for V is 18.8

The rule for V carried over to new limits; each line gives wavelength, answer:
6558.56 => 20.09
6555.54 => 21.25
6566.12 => 20.31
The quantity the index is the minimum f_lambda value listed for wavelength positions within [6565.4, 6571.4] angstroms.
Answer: 20.31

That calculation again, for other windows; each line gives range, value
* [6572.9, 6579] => 18.71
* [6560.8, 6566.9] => 14.54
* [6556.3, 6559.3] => 18.8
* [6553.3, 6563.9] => 18.21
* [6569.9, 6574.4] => 20.08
